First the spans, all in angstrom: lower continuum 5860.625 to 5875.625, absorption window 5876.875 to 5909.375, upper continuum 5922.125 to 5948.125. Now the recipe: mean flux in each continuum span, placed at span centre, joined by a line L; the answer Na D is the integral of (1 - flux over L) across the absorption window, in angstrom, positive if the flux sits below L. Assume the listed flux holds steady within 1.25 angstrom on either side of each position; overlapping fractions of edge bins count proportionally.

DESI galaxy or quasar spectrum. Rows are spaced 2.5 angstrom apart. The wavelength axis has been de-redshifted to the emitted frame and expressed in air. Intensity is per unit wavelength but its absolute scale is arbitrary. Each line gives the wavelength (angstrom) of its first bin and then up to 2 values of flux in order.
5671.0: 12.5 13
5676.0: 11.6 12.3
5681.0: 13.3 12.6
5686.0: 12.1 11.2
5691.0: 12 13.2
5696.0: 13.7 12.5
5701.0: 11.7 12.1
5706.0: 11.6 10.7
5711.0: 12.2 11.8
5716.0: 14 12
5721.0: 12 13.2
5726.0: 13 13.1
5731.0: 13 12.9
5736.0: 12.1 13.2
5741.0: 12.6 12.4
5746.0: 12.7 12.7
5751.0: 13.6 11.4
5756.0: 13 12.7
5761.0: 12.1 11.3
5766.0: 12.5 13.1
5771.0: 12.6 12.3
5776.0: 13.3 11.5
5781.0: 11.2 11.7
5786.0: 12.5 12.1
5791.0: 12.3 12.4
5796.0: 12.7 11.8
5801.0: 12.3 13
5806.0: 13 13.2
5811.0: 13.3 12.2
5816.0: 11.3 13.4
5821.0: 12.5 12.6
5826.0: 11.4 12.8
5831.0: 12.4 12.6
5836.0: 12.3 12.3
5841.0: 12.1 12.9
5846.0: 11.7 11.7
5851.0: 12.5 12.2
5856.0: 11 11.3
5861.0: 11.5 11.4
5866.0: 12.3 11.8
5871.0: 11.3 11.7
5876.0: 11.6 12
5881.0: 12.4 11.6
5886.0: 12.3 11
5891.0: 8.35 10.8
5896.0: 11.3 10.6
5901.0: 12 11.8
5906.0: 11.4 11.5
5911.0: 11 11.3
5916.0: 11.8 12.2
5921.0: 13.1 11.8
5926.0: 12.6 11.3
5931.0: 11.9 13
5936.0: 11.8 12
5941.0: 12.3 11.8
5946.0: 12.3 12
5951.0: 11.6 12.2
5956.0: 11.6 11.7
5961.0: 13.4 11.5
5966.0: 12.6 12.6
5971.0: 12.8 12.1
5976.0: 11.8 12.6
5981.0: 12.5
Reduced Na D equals 1.4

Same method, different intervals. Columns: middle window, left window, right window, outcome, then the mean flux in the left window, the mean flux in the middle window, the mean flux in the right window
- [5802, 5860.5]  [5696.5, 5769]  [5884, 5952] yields -1.4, 12.5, 12.3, 11.7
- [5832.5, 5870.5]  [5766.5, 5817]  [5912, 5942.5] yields 0.9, 12.4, 12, 12.1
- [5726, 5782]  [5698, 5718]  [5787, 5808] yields -1.2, 12.1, 12.5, 12.5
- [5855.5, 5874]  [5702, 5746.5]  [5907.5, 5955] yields 0.9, 12.5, 11.6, 12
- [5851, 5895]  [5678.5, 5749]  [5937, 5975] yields 2.9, 12.5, 11.5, 12.2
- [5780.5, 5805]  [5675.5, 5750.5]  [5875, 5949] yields -0.2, 12.5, 12.2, 11.7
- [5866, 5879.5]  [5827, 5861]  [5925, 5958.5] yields 0.4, 12.1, 11.7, 12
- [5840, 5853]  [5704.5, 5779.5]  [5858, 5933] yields -0.3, 12.5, 12.2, 11.6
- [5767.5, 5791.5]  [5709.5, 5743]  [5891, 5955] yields 0.3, 12.7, 12.2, 11.7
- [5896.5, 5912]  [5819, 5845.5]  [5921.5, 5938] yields 1.0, 12.4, 11.4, 12.1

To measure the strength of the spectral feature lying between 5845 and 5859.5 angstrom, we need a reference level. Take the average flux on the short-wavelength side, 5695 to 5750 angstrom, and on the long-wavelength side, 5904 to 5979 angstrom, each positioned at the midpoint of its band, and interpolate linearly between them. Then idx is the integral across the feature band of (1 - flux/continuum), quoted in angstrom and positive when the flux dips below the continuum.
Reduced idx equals 0.6 angstrom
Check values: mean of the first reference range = 12.5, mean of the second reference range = 12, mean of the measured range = 11.7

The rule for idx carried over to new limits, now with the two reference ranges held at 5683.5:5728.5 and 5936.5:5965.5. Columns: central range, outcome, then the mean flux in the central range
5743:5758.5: -0.5 angstrom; 12.6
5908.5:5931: 0.4 angstrom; 11.9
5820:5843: -0.3 angstrom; 12.3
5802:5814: -0.8 angstrom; 13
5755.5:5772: -0.3 angstrom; 12.4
